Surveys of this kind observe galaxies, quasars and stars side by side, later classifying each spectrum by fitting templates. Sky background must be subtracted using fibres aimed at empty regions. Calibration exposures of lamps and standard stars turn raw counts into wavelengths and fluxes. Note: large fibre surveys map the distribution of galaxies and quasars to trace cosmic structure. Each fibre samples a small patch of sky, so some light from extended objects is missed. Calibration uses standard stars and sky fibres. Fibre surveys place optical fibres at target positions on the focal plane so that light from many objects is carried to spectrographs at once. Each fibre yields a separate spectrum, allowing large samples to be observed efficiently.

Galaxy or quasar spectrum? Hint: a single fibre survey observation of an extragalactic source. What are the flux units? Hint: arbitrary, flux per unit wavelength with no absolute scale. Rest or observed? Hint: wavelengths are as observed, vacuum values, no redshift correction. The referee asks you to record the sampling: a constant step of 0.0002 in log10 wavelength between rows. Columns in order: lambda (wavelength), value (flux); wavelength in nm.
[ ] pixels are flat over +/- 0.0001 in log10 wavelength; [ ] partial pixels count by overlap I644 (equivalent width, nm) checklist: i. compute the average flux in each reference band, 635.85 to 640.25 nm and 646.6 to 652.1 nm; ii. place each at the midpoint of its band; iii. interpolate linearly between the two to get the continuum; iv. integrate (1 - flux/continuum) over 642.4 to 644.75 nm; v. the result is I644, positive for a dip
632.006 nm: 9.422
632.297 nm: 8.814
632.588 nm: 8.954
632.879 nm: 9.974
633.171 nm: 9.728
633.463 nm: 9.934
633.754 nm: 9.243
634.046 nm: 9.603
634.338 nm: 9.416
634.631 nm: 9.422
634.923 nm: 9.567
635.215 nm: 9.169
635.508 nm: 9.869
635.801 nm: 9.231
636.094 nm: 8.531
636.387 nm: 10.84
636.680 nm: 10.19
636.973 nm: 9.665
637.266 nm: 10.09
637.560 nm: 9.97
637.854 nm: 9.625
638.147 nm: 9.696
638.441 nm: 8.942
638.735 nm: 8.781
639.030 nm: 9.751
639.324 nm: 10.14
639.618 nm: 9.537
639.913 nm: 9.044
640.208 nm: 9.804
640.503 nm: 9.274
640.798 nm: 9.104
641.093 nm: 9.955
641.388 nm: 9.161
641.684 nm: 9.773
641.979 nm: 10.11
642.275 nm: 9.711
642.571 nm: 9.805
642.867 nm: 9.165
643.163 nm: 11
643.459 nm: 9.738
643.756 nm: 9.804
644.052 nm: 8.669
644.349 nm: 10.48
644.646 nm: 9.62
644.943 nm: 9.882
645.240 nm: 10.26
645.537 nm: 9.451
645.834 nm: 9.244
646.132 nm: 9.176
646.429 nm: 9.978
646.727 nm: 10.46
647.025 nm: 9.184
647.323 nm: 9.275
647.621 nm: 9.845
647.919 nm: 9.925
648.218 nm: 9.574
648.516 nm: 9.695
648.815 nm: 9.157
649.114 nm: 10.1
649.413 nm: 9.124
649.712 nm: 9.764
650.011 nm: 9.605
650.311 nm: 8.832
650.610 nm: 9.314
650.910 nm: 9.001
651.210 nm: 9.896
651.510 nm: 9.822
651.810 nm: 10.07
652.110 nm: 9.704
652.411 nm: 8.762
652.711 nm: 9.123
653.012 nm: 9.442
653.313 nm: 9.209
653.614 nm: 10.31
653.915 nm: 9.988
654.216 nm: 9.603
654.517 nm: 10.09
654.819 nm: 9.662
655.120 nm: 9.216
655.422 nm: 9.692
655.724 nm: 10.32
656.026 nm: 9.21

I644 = -0.04 nm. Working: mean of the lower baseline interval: 9.63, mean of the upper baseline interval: 9.59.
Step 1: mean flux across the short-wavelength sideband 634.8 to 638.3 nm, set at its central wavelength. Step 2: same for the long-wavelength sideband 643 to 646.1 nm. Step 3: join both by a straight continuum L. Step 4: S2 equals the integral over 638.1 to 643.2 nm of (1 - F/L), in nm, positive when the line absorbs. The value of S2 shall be 0.09 nm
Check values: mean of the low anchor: 9.7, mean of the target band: 9.56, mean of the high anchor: 9.79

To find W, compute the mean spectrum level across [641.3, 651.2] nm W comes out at 9.64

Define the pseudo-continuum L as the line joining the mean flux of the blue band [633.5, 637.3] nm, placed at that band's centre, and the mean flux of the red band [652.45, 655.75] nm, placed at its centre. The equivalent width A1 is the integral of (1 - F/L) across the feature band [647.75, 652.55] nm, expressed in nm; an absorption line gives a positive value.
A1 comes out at 0.05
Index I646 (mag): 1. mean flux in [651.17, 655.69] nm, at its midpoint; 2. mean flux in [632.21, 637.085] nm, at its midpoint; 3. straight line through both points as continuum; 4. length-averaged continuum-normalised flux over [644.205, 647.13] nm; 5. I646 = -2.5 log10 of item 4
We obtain -0.019 mag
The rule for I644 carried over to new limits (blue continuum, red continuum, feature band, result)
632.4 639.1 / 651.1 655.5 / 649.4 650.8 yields 0.04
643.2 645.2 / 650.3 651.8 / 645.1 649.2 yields 0.00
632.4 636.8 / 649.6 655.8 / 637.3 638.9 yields 0.02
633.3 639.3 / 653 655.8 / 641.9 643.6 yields -0.05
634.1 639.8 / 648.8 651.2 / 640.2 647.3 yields -0.15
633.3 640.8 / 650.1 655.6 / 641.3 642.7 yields -0.03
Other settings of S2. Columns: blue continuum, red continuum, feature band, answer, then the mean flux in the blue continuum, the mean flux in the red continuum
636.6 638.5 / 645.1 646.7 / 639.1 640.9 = 0.044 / 9.76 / 9.68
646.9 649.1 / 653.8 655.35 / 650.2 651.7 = 0.035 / 9.56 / 9.71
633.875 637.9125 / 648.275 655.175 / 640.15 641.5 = 0.025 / 9.65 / 9.55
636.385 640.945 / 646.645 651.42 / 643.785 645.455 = -0.035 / 9.62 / 9.54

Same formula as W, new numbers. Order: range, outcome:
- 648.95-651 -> 9.4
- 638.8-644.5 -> 9.67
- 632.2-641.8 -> 9.54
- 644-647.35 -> 9.68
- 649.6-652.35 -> 9.53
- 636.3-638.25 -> 10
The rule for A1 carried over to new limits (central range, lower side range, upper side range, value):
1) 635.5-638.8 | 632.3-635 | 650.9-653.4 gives -0.047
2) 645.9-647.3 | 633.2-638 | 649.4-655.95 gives -0.005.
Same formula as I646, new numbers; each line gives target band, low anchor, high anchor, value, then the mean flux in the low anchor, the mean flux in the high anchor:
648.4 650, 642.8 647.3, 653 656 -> 0.02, 9.74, 9.75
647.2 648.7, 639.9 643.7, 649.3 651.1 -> -0.03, 9.69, 9.29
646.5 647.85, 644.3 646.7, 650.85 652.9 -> 0.00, 9.77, 9.5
